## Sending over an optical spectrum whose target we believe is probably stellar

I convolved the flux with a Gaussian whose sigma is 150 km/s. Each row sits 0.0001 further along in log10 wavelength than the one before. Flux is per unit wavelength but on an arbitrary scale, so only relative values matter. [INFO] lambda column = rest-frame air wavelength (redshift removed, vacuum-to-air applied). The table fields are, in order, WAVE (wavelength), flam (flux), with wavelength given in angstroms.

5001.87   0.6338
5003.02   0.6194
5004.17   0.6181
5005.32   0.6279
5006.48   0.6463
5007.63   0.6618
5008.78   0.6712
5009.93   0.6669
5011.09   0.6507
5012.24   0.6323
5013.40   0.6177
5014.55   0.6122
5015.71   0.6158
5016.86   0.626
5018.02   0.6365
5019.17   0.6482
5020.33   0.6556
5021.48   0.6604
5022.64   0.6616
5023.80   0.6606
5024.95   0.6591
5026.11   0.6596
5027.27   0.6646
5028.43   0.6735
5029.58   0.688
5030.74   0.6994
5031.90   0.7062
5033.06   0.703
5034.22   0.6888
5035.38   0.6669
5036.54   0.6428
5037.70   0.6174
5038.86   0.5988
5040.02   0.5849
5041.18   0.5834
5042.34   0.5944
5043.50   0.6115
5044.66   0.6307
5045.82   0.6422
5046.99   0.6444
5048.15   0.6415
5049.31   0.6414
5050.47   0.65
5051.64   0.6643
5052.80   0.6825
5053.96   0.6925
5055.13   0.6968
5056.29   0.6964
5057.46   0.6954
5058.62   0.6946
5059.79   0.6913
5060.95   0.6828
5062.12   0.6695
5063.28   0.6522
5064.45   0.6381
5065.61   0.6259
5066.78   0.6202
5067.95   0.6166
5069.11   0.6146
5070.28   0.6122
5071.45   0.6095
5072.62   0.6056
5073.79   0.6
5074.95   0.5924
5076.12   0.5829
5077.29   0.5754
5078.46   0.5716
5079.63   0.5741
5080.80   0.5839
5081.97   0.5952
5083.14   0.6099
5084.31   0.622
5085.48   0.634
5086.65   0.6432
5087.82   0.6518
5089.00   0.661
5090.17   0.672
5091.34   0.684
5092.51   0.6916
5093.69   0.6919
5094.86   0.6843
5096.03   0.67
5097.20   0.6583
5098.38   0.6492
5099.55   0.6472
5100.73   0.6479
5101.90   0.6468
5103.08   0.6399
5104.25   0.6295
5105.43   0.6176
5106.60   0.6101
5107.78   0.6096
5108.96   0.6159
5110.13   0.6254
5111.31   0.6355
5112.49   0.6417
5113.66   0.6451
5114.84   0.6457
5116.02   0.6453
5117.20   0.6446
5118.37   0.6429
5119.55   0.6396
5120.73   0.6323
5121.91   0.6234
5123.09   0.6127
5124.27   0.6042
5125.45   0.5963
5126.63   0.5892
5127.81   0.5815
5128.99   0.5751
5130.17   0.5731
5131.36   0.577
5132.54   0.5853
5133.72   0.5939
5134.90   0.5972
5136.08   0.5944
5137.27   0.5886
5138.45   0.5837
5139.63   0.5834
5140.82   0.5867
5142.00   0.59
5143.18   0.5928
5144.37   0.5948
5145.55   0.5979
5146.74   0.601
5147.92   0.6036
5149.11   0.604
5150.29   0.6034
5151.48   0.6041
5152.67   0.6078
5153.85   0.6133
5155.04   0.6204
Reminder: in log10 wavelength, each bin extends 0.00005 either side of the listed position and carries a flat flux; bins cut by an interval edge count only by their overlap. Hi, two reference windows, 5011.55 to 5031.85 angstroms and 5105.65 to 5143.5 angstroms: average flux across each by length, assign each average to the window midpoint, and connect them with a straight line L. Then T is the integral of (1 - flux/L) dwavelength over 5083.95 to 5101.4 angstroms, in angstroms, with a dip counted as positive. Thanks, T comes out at -1.1 angstroms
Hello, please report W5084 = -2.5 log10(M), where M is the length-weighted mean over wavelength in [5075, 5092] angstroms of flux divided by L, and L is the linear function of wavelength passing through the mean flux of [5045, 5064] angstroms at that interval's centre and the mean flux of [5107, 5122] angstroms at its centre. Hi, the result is 0.06 mag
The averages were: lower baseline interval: 0.67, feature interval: 0.618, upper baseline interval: 0.634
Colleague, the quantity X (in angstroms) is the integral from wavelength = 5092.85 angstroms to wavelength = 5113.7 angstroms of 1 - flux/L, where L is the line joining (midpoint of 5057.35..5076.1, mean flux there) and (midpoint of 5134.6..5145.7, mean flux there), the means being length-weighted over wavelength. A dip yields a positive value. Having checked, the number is -1.0 angstroms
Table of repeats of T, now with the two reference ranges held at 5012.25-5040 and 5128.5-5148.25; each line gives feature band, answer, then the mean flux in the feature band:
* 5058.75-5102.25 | -0.93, 0.635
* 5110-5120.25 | -0.66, 0.641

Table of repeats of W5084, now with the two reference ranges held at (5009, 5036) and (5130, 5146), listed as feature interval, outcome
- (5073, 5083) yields 0.070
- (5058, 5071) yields -0.023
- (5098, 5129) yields -0.040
